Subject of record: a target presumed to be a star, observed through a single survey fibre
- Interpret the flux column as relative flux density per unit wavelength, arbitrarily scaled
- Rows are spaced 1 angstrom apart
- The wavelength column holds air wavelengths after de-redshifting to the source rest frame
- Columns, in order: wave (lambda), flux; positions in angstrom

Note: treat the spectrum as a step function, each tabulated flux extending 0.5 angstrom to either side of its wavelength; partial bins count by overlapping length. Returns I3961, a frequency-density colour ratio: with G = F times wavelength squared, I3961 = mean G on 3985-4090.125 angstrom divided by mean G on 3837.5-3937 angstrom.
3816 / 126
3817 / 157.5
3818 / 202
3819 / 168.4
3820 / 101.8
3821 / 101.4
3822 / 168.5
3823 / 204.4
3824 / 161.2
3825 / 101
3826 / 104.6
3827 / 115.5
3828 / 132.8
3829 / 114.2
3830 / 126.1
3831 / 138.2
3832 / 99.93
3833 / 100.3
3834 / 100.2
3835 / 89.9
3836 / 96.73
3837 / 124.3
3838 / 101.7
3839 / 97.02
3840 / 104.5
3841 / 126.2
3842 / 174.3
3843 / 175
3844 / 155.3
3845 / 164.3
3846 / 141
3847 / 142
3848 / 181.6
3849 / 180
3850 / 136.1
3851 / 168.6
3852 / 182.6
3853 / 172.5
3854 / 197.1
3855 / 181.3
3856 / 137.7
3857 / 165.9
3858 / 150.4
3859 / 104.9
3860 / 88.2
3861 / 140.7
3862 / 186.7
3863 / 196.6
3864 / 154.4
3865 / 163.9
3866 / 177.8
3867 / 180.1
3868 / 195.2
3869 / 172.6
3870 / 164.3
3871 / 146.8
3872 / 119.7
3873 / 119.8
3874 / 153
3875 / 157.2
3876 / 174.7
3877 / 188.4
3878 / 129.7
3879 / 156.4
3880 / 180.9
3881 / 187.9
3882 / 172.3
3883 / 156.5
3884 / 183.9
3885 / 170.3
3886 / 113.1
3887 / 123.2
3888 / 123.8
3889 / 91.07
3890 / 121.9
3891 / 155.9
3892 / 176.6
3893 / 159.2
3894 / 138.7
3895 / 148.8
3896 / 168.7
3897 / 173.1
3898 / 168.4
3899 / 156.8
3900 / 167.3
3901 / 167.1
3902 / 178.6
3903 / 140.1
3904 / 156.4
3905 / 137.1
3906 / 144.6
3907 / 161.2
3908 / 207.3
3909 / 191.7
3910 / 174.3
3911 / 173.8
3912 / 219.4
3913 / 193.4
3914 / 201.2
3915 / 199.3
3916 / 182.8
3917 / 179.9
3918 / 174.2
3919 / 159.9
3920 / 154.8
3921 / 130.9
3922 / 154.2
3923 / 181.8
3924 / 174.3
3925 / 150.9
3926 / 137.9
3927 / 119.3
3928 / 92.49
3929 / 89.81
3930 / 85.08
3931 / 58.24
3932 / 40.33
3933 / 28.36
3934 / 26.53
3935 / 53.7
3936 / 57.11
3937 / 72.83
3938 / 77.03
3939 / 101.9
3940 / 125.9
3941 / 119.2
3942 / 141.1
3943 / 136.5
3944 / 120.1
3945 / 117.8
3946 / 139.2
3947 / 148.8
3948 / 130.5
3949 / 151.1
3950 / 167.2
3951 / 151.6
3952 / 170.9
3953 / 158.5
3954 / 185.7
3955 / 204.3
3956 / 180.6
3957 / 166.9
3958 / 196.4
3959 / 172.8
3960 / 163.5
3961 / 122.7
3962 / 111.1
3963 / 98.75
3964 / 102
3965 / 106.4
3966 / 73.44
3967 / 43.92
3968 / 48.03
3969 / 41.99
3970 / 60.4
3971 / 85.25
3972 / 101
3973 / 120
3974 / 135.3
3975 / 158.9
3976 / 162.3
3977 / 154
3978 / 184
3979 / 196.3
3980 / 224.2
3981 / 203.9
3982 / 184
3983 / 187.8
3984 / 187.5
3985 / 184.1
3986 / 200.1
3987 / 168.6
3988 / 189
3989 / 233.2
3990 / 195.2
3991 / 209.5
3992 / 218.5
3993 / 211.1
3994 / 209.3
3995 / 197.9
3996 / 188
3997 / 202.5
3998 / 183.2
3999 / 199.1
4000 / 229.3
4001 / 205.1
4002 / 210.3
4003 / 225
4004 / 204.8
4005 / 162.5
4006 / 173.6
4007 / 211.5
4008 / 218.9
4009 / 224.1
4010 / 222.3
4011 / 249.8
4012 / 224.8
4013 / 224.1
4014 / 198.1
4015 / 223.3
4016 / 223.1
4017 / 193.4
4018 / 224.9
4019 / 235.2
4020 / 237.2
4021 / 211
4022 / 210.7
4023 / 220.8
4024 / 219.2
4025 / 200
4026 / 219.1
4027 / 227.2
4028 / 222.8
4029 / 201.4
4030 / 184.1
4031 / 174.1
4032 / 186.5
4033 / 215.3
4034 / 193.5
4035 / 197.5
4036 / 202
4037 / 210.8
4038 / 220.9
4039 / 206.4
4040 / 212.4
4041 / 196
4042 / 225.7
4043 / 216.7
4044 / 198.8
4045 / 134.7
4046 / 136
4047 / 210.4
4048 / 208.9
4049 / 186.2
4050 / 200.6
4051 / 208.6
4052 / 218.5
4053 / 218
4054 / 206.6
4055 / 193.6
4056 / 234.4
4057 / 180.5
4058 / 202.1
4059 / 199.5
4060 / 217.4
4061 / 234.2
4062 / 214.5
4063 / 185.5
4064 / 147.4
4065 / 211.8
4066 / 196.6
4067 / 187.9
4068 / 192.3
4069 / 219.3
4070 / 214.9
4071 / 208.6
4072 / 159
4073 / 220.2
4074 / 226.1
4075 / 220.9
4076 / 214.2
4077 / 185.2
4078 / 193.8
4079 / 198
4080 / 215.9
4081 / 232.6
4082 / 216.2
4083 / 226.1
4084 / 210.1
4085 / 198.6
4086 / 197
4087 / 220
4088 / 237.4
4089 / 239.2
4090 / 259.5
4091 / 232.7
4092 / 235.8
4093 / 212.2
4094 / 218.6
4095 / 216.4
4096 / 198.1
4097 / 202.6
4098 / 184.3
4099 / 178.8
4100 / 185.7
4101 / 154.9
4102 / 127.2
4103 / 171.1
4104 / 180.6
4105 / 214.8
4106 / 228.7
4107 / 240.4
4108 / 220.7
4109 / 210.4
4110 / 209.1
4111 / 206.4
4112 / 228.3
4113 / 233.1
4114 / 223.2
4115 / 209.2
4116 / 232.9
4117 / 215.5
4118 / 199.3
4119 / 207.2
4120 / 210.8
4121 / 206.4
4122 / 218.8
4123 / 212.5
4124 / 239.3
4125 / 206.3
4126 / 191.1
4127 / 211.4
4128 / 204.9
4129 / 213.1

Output 1.50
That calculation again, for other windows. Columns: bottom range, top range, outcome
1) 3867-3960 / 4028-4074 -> 1.46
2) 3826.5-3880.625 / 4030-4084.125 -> 1.53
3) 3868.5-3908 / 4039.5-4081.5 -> 1.42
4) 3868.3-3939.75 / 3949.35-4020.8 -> 1.28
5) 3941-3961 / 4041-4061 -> 1.35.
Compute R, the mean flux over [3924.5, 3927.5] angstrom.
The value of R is 136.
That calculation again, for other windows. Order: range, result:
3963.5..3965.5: 104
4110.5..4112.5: 217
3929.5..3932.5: 61.2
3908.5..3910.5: 183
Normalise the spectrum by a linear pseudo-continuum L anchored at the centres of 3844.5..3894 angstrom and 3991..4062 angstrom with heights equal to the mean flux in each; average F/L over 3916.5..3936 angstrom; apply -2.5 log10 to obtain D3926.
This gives 0.46 mag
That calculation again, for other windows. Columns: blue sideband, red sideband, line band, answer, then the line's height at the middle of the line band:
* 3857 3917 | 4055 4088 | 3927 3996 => 0.29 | 179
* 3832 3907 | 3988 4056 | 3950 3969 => 0.33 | 184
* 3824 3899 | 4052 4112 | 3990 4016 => -0.13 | 185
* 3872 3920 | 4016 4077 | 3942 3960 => 0.13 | 178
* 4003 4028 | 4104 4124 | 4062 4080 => 0.09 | 216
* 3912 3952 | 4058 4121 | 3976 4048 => -0.21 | 169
